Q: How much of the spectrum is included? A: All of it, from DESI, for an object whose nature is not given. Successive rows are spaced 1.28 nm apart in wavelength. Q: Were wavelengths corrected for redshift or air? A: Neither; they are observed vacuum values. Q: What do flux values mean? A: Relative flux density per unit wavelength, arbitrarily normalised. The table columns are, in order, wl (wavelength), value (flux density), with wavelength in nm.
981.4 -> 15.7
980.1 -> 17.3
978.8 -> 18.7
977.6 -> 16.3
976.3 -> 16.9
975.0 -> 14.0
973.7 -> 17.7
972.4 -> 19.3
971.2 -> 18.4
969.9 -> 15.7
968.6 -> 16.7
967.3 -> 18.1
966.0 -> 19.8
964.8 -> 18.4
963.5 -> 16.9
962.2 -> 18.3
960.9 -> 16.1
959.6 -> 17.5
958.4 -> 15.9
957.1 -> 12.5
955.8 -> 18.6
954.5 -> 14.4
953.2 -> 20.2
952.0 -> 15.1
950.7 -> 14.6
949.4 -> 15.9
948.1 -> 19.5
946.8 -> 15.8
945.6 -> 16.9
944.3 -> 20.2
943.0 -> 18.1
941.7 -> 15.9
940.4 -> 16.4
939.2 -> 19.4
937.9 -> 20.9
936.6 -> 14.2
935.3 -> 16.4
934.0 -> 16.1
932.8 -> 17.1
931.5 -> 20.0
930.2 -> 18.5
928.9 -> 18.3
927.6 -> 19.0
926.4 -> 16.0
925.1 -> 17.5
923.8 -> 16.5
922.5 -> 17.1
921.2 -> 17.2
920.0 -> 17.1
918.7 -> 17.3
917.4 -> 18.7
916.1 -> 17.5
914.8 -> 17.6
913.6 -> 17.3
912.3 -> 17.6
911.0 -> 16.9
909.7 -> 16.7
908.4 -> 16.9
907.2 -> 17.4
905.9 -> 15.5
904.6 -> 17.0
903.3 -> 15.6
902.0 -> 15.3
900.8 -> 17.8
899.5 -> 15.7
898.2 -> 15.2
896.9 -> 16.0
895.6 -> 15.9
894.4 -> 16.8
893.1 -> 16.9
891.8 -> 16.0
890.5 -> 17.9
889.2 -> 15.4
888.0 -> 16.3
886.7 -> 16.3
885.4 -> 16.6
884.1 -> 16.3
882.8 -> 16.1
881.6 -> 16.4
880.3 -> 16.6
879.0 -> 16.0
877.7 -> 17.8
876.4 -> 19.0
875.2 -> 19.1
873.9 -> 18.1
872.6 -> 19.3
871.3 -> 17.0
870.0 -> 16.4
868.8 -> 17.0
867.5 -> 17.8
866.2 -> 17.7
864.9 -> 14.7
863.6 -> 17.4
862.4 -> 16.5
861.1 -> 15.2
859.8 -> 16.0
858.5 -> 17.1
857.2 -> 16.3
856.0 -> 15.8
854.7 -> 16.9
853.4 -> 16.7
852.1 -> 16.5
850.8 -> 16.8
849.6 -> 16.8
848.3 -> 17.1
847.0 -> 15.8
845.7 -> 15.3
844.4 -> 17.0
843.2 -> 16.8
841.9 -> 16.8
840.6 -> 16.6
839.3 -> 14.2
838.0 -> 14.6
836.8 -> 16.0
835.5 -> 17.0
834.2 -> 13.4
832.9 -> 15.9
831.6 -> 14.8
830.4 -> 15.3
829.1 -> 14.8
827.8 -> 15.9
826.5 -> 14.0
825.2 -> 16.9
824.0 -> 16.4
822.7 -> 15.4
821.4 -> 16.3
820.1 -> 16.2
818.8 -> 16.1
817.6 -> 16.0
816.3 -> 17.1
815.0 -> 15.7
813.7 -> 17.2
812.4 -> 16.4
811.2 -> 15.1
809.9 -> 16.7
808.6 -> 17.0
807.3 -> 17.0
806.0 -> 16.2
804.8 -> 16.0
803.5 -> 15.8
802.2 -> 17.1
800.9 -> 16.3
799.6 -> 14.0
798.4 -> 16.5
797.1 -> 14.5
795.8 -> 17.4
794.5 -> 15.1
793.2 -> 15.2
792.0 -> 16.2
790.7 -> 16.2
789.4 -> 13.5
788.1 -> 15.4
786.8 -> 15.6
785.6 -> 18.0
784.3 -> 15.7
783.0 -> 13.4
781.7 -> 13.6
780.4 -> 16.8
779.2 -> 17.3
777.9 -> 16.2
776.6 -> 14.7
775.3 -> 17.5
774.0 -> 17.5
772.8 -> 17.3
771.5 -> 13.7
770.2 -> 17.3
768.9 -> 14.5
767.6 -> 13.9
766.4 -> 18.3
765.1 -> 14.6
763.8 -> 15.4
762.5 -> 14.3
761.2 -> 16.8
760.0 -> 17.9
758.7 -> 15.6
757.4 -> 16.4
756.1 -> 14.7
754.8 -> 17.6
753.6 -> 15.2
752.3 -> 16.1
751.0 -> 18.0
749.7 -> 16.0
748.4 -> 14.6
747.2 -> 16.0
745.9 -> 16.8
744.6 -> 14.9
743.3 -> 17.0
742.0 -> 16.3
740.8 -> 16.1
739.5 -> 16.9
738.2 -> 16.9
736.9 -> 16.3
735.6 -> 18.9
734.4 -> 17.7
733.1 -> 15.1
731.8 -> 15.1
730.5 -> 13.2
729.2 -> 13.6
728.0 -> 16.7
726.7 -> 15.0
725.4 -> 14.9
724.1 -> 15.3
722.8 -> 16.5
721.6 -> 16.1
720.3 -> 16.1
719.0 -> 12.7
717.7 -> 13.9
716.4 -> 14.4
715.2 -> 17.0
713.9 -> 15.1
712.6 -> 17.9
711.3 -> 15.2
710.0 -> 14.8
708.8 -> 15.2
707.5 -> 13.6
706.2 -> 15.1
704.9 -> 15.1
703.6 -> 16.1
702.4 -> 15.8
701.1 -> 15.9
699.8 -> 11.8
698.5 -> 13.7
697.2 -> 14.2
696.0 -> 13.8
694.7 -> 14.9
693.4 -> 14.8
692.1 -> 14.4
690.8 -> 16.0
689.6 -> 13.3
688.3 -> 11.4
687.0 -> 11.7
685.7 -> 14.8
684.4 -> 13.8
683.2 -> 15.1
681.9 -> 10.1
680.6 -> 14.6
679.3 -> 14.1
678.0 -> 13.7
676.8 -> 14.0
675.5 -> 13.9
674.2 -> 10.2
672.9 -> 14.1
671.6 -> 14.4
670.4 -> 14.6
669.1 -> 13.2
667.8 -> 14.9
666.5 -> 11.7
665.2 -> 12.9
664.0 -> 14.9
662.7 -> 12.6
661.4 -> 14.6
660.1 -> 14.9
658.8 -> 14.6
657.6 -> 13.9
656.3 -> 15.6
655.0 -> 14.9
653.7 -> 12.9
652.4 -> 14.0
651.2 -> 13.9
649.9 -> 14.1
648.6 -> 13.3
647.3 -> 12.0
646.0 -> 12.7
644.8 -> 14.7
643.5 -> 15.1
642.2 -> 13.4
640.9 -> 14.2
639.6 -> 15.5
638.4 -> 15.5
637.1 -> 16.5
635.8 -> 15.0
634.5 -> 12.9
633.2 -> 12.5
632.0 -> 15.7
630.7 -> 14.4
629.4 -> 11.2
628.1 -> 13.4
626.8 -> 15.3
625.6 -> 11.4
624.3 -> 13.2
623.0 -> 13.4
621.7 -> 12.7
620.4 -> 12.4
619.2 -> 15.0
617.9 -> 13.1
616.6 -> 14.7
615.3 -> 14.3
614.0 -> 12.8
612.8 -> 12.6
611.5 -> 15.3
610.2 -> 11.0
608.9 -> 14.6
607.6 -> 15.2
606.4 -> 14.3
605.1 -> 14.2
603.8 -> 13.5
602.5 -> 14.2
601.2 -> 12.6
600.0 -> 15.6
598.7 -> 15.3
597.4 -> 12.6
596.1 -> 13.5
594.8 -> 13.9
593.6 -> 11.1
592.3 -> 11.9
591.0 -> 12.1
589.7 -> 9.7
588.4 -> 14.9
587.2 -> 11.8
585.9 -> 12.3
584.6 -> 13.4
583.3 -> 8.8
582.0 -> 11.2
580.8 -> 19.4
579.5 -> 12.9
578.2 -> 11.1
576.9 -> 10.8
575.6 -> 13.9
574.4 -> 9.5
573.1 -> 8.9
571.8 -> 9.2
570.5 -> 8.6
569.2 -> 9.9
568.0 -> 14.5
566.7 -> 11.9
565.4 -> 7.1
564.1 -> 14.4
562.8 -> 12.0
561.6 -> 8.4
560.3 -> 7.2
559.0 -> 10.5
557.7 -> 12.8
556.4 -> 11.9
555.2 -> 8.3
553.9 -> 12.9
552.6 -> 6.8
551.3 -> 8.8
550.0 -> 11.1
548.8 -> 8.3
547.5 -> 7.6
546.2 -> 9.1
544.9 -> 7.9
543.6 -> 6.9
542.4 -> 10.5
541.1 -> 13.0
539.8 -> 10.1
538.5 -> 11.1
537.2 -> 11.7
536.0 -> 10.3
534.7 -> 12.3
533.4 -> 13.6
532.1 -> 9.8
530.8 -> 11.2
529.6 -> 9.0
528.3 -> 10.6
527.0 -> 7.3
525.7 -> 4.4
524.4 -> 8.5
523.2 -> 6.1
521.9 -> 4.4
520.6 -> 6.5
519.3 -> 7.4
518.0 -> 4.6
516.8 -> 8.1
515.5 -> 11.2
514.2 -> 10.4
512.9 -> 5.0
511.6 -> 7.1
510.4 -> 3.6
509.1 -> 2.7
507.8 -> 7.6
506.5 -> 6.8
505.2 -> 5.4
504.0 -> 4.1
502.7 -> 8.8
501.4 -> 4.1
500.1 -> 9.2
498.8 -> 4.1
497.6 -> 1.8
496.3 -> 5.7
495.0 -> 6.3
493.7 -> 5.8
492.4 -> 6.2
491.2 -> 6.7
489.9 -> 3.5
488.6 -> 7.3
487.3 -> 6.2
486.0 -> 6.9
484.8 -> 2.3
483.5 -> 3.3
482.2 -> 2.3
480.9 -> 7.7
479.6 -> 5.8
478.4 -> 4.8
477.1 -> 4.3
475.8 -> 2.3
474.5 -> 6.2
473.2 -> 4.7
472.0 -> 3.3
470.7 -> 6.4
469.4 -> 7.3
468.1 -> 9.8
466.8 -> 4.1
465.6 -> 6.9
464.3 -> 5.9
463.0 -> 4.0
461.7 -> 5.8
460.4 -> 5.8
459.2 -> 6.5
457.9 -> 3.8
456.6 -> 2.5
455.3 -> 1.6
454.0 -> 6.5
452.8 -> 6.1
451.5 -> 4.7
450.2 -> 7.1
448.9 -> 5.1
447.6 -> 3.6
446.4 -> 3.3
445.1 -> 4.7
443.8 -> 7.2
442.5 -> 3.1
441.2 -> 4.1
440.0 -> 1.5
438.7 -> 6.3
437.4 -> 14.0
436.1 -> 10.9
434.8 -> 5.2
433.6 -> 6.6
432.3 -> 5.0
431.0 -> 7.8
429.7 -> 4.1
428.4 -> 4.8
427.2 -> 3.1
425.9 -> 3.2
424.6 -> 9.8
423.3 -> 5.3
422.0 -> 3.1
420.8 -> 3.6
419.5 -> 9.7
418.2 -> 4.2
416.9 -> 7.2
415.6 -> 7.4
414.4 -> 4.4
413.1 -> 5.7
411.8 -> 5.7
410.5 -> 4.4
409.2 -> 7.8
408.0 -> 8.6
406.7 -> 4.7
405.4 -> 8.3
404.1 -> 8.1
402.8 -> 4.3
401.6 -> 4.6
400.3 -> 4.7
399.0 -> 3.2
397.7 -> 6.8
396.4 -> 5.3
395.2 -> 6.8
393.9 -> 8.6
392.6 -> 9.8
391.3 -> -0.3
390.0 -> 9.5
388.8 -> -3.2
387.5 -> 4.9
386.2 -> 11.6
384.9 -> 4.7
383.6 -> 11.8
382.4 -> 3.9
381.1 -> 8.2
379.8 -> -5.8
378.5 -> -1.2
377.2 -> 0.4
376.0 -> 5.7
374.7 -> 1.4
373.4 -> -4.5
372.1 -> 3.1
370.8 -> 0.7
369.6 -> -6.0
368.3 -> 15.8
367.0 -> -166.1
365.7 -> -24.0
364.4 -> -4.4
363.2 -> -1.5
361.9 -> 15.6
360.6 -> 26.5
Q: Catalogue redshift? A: 0.328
